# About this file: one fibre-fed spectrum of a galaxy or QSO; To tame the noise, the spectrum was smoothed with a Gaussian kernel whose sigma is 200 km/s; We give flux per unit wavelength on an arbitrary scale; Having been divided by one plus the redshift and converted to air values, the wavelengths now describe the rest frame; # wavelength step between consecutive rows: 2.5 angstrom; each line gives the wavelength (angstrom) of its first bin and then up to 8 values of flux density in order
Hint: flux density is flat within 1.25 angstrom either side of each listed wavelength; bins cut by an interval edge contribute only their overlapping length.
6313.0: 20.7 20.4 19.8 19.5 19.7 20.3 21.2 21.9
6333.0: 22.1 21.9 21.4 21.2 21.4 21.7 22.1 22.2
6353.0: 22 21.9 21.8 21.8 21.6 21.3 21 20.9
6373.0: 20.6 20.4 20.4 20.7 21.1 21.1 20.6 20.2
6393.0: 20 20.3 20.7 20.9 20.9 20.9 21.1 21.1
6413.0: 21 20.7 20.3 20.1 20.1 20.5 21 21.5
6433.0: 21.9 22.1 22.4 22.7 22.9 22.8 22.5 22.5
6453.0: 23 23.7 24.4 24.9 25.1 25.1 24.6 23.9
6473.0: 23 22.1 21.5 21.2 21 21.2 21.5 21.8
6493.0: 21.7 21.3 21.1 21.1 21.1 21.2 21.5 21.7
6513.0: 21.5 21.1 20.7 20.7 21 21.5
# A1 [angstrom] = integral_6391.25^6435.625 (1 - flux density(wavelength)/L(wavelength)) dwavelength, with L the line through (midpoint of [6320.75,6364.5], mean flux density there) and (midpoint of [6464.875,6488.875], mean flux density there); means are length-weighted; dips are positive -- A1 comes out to 2.4 angstrom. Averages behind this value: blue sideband 21.5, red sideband 22.5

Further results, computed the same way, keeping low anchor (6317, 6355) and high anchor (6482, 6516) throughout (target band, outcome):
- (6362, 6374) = 0.1 angstrom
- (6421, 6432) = 0.3 angstrom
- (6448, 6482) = -3.3 angstrom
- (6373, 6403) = 1.0 angstrom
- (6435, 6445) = -0.6 angstrom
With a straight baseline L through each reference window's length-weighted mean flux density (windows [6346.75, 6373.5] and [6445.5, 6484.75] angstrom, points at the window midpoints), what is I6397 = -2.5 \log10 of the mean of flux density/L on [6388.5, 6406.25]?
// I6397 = 0.08 mag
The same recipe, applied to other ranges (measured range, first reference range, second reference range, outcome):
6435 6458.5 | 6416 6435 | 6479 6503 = -0.09 mag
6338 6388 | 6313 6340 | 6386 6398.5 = -0.04 mag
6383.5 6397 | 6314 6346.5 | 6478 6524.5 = 0.03 mag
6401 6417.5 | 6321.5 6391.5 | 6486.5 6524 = 0.02 mag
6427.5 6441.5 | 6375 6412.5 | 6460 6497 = -0.02 mag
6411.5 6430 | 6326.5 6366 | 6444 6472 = 0.13 mag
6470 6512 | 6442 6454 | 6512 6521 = 0.00 mag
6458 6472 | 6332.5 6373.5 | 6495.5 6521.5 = -0.16 mag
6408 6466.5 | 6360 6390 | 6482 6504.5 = -0.06 mag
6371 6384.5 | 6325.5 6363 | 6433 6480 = 0.08 mag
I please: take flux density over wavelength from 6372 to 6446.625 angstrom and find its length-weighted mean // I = 21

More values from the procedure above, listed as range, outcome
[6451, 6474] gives 24.1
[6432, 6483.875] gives 23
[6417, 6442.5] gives 21.3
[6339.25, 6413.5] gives 21.1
